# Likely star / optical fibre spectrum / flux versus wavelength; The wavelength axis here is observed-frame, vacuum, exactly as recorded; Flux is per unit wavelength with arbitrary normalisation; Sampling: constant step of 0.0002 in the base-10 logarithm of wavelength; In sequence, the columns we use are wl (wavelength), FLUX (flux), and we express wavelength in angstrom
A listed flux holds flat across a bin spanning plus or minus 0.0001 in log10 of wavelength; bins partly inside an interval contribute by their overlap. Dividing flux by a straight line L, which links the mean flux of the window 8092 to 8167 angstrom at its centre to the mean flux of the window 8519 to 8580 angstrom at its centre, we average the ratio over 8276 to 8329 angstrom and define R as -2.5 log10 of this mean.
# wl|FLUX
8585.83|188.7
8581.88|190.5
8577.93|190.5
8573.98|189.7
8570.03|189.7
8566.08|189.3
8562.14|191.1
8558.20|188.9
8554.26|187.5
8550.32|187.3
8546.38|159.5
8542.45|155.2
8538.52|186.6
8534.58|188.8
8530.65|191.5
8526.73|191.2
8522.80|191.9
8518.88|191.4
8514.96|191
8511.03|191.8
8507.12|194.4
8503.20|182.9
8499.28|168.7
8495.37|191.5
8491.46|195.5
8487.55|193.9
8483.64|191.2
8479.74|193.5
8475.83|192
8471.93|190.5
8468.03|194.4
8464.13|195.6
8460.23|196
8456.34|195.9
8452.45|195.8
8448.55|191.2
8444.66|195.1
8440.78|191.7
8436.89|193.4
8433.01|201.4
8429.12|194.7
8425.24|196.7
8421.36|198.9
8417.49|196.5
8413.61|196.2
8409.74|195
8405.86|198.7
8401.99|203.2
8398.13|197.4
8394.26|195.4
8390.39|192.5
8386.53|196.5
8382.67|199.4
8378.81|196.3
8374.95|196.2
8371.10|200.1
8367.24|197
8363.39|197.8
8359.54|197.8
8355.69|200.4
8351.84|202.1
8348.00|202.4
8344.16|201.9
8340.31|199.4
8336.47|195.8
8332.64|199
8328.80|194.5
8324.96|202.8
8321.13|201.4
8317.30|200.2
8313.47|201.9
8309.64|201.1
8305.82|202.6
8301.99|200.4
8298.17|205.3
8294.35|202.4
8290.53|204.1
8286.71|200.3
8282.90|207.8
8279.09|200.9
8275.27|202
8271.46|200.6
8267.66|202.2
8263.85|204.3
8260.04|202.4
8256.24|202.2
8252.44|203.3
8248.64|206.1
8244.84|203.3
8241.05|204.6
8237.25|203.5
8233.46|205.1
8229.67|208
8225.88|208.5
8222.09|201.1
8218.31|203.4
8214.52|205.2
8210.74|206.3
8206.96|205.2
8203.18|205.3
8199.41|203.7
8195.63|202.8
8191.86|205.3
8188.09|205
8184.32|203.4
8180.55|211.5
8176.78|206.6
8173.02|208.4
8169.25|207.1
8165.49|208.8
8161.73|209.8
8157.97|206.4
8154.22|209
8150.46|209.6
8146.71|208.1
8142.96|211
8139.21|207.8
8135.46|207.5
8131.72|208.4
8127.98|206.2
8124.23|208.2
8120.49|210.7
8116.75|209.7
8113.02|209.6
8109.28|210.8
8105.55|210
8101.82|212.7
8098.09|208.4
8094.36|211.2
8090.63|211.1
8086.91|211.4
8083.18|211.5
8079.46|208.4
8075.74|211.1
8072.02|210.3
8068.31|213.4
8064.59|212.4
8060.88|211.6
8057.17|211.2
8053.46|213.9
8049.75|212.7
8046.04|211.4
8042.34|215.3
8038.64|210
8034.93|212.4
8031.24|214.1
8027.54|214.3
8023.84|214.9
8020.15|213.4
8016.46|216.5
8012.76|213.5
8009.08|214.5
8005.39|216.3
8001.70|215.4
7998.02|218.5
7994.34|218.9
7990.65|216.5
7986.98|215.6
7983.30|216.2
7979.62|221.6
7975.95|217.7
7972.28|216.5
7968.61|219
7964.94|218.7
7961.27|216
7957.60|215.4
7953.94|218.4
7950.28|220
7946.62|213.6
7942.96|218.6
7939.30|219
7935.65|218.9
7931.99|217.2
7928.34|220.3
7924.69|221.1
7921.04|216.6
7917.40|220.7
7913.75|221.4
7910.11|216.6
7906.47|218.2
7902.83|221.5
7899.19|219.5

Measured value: -0.01 mag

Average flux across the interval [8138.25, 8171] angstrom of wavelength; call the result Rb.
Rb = 209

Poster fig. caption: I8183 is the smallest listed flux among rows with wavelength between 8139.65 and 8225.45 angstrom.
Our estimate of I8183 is 201.1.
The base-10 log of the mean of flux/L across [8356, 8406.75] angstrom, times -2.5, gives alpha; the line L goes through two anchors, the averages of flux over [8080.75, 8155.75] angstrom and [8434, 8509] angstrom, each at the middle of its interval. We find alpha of -0.01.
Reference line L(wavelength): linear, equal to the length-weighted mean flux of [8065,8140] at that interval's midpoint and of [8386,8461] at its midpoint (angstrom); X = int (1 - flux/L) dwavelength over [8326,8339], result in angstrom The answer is 0.2 angstrom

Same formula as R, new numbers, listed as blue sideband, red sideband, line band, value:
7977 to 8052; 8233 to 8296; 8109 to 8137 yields 0.006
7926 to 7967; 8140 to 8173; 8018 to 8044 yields 0.003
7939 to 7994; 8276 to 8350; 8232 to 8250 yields 0.001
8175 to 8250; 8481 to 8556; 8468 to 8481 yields -0.020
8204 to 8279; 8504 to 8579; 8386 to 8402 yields -0.007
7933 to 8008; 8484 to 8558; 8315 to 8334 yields -0.014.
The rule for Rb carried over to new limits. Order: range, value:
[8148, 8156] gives 209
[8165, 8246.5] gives 205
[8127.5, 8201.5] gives 207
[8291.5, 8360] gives 201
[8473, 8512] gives 190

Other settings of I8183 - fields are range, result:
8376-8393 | 192.5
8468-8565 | 155.2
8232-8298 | 200.3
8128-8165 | 206.4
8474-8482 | 192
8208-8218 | 205.2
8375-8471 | 191.2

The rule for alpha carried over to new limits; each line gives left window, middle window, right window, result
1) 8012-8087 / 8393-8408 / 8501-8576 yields -0.03 mag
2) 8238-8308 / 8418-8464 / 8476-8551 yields -0.02 mag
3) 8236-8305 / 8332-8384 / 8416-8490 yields 0.00 mag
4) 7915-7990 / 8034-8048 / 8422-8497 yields 0.01 mag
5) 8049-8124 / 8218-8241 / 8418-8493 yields 0.00 mag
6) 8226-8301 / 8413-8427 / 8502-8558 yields -0.02 mag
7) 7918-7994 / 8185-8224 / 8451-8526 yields 0.01 mag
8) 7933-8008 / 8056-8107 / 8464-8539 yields 0.00 mag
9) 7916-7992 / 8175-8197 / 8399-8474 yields 0.01 mag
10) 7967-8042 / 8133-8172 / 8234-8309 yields 0.00 mag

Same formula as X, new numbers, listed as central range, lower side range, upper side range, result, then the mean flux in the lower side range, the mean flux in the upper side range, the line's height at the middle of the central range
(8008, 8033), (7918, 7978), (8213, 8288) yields 0.02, 218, 204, 215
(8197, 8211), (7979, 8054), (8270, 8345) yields 0.08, 215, 201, 206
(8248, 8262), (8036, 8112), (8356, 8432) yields 0.01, 211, 197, 203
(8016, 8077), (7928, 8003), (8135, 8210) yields 0.21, 218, 207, 214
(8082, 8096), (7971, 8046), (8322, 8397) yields 0.02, 216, 198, 212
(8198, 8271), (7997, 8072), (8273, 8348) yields 0.12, 214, 201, 205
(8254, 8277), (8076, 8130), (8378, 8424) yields 0.08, 210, 197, 203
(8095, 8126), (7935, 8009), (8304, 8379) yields 0.10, 217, 200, 211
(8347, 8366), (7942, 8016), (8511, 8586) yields -0.30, 217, 186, 197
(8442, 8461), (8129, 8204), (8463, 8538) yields -0.16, 207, 190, 193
